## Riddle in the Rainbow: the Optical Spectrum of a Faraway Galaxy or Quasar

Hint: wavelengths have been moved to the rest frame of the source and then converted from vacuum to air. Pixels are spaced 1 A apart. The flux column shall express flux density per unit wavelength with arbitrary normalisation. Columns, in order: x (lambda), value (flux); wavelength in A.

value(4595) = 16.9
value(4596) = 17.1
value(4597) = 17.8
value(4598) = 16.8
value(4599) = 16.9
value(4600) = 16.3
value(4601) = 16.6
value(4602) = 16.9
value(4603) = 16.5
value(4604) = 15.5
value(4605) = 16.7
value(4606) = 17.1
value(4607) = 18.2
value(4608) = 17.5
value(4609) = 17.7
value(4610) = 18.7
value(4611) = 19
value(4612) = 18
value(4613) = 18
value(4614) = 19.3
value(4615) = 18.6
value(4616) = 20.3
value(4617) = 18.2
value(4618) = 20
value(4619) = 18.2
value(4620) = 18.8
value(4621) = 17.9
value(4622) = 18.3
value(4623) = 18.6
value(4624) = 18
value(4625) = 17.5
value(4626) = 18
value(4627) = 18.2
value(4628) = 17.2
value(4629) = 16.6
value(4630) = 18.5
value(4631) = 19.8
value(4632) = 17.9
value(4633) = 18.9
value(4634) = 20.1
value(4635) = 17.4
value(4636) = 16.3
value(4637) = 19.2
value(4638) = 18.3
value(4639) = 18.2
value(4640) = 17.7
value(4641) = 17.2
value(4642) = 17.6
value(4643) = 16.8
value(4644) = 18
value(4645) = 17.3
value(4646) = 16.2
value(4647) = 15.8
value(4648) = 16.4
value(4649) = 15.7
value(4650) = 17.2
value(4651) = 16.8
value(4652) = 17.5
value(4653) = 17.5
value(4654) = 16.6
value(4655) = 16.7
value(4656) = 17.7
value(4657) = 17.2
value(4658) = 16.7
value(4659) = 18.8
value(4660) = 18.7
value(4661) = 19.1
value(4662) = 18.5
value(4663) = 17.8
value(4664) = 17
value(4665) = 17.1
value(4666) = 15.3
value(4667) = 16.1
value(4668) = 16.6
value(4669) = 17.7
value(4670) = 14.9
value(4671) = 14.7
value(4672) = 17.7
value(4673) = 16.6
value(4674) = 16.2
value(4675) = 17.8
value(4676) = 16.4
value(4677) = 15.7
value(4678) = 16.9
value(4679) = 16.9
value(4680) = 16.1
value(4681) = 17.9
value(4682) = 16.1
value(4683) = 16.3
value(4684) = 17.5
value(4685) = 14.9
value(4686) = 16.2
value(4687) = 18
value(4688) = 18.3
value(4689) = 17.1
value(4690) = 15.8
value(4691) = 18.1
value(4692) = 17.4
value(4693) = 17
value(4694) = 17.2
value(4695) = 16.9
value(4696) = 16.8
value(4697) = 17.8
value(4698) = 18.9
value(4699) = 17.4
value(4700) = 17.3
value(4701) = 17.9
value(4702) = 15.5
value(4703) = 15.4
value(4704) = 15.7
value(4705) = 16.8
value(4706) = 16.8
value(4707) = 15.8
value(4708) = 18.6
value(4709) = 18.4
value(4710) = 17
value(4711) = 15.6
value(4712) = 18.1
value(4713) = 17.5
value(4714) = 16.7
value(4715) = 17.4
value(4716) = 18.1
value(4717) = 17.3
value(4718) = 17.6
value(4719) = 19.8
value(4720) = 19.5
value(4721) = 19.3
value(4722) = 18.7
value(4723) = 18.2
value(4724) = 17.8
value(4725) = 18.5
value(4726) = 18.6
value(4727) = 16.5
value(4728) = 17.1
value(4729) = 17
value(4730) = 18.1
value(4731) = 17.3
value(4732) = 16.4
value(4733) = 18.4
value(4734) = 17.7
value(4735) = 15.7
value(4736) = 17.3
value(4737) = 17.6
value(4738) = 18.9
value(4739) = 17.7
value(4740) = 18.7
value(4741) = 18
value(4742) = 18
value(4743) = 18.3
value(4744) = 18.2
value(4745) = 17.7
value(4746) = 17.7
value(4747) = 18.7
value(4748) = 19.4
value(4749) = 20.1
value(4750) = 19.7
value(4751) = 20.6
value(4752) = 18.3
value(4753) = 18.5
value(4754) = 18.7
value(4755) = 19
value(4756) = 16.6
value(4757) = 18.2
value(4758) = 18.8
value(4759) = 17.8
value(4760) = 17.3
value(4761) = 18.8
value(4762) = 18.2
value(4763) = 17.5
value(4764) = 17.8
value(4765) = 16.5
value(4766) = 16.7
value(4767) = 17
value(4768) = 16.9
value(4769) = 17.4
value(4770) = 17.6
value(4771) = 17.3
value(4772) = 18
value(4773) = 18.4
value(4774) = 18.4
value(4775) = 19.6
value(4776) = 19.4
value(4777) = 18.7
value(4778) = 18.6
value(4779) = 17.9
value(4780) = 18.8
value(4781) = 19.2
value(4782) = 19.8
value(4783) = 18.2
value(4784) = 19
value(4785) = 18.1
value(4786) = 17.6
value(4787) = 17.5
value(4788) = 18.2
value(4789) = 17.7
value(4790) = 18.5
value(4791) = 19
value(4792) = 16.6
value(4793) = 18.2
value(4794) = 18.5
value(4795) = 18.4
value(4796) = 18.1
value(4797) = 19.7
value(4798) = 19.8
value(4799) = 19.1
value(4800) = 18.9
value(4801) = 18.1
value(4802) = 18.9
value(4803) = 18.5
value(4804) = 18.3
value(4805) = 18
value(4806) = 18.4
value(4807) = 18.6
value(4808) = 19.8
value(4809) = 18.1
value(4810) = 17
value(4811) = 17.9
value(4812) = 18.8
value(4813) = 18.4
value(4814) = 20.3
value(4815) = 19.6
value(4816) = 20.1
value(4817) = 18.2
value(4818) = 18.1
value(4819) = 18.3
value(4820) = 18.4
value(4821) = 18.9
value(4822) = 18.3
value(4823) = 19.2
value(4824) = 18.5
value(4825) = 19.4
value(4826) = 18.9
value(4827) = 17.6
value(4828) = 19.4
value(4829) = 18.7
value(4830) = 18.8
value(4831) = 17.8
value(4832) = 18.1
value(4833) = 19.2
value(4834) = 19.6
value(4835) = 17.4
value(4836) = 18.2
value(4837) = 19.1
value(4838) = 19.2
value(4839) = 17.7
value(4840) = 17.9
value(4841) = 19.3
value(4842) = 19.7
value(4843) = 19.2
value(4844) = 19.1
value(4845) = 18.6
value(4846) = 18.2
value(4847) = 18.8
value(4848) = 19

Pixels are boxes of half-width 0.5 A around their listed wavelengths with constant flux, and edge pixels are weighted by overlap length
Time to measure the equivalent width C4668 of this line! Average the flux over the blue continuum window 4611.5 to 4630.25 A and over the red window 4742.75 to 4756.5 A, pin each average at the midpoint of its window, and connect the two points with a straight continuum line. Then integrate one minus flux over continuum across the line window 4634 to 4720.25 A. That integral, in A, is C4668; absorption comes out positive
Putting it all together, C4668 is 6.3 A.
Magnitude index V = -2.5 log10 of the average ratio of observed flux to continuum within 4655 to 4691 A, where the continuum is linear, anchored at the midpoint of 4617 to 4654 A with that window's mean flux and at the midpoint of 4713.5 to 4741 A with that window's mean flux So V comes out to 0.05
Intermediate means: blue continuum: 17.8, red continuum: 17.9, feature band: 16.9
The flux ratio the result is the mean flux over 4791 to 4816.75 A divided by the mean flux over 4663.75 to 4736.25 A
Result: 1.1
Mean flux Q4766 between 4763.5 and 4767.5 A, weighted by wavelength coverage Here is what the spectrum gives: 17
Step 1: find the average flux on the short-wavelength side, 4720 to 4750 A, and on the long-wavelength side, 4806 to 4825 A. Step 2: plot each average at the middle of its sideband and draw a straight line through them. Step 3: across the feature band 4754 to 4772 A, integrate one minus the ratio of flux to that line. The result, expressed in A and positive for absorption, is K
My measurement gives 0.6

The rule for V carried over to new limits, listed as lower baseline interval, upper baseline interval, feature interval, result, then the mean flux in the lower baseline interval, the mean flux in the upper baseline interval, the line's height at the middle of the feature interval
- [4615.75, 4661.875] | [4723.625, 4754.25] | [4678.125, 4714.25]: 0.06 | 17.8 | 18.1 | 18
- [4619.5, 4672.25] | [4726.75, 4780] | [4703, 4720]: 0.03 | 17.5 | 18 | 17.8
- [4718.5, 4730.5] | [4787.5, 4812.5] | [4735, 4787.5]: 0.01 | 18.3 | 18.4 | 18.3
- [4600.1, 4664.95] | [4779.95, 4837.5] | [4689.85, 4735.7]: 0.04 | 17.8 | 18.6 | 18.1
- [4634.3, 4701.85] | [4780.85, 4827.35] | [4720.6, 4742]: 0.00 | 17.1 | 18.6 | 17.8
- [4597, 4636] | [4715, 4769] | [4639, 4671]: 0.06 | 17.9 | 18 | 18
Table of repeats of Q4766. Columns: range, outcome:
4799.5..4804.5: 18.5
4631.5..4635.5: 18.6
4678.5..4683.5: 16.7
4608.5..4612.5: 18.4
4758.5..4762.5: 18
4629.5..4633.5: 18.8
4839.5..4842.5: 19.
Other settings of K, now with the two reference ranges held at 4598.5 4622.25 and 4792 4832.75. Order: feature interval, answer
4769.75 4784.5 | -0.09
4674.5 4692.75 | 1.30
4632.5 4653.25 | 0.65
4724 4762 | 0.56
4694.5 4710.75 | 1.05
